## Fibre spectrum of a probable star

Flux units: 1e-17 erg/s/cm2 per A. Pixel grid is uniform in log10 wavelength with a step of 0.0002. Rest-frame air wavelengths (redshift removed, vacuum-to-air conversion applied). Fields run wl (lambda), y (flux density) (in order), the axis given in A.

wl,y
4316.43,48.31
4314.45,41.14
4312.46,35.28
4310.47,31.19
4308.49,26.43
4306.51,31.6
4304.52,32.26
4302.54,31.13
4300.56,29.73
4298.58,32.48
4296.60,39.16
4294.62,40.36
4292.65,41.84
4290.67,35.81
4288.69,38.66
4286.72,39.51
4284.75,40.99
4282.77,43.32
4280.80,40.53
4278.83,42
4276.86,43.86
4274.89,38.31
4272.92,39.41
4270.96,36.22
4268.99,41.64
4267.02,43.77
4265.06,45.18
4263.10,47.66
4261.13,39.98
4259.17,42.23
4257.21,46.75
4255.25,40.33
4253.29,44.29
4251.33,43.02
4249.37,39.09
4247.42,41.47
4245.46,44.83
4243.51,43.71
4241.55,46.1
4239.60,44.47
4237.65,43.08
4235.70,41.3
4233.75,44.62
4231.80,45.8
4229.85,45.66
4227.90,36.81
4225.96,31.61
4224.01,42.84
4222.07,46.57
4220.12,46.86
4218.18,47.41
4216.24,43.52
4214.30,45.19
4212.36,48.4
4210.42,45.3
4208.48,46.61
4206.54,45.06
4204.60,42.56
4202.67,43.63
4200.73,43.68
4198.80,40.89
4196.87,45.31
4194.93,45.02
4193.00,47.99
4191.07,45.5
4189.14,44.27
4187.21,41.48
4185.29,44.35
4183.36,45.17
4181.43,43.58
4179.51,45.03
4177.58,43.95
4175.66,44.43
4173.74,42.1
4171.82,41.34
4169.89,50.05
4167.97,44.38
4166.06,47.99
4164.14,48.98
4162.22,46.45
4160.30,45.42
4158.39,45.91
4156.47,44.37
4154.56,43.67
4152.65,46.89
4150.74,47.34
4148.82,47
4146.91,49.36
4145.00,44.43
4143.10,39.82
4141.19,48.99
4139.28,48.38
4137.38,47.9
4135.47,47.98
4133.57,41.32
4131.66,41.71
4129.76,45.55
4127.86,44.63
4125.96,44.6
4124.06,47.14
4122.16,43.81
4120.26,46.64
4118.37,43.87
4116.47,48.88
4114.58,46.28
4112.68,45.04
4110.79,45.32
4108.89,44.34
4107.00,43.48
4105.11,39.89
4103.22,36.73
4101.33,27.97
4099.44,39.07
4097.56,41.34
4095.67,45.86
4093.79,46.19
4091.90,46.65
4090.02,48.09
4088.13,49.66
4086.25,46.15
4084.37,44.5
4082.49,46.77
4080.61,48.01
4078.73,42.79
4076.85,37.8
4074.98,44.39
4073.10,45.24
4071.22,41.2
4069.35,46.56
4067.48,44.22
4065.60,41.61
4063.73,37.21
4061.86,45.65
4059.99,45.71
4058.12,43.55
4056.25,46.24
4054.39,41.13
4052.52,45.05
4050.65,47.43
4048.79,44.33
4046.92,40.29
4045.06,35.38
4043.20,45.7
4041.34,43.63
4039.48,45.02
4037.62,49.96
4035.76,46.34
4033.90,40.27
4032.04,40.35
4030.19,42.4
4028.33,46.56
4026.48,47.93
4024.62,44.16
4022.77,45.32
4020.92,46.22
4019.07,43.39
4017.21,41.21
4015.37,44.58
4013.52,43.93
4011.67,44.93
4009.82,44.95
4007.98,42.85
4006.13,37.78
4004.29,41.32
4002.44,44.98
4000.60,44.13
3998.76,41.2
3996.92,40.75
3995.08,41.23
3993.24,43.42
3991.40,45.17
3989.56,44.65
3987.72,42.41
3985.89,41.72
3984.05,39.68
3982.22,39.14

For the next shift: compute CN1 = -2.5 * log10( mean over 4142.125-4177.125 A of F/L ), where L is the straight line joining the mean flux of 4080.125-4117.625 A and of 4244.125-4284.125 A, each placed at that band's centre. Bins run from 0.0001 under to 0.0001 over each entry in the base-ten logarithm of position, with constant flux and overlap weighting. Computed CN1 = -0.05 mag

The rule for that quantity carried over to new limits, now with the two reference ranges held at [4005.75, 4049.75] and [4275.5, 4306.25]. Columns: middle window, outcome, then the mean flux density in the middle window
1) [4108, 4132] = -0.090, 45.3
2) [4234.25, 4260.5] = -0.112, 43.1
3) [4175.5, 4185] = -0.103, 44.4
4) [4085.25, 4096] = -0.117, 47.2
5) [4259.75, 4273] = -0.099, 42.2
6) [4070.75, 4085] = -0.032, 43.9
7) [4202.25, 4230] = -0.110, 43.8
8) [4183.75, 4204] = -0.107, 44.2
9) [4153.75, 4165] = -0.124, 45.8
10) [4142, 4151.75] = -0.114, 45.6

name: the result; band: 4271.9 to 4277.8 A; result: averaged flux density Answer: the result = 40.5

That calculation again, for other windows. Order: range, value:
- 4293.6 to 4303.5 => 34.6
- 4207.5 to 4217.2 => 45.8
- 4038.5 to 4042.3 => 44.4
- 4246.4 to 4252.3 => 41.2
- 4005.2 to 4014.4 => 42.9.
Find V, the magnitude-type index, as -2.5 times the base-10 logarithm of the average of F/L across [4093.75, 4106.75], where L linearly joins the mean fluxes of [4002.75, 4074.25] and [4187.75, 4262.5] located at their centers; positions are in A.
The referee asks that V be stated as 0.11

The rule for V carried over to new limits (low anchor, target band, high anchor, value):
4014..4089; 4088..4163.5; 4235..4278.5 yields -0.03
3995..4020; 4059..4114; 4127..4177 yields 0.02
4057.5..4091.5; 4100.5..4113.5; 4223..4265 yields 0.09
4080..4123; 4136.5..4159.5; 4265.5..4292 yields -0.07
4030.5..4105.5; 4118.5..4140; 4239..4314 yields -0.08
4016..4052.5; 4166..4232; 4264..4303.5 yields -0.09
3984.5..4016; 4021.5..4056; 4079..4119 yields -0.02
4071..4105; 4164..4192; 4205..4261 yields -0.03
